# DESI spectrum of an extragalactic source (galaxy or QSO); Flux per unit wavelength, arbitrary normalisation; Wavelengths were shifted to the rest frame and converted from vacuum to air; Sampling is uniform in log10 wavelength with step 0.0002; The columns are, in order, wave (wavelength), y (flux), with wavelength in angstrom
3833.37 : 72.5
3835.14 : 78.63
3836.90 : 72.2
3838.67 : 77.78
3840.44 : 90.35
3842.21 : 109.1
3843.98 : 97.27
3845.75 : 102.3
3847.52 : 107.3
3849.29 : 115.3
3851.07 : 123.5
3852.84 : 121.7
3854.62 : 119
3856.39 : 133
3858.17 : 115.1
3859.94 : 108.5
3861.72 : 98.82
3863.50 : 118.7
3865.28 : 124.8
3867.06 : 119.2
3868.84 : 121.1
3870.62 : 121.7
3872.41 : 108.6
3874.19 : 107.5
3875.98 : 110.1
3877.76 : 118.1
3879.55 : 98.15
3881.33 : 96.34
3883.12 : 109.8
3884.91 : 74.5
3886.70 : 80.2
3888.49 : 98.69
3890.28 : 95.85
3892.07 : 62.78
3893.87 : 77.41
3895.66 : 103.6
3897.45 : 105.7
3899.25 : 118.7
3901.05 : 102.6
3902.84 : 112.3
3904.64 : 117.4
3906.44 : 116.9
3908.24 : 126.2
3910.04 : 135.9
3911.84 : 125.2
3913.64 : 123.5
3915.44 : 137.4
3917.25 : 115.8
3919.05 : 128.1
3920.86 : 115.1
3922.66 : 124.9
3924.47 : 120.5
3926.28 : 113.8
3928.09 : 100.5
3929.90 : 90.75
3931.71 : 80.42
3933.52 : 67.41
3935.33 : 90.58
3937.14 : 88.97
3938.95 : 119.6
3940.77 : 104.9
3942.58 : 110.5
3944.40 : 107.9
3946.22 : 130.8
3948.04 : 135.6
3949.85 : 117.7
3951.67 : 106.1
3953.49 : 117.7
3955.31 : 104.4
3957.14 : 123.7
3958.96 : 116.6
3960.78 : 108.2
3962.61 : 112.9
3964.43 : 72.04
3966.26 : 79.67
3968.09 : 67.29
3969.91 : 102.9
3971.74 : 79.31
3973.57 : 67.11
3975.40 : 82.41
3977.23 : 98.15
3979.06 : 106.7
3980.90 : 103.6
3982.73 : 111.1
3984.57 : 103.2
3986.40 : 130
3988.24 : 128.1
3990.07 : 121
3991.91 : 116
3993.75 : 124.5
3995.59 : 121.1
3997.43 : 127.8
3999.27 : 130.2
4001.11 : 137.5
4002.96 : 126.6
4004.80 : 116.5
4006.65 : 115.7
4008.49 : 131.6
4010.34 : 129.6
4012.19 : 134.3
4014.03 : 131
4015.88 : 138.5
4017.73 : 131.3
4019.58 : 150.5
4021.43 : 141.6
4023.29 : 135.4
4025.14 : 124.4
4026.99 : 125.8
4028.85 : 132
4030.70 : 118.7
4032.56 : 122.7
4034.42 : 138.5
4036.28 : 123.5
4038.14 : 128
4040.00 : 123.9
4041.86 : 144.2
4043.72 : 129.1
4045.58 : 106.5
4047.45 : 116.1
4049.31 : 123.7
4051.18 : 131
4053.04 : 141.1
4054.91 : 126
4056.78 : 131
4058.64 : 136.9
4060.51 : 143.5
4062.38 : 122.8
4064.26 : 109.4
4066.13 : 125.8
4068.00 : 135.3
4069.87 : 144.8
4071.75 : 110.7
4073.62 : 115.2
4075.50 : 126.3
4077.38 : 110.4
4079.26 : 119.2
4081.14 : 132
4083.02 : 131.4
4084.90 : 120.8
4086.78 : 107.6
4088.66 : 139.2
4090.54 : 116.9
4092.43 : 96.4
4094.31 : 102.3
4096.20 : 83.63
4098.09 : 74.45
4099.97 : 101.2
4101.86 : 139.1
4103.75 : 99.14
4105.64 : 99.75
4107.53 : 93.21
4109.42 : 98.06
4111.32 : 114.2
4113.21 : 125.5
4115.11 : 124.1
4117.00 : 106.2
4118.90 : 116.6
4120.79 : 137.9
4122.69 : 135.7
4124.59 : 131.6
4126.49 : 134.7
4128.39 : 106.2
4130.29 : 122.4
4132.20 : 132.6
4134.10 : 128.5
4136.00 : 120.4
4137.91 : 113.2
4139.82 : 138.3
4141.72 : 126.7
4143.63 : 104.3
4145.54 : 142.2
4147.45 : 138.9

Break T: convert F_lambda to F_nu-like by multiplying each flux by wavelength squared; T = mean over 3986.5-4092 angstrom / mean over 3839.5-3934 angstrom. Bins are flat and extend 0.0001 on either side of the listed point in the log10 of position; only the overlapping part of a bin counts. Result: 1.3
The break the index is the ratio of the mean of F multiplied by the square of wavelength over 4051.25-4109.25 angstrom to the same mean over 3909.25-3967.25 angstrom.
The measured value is 1.15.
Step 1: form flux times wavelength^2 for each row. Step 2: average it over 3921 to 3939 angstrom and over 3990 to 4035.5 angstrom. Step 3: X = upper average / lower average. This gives 1.4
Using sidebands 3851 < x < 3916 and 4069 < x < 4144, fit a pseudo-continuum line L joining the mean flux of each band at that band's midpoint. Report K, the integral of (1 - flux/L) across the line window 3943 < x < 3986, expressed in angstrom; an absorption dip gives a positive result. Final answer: 3.8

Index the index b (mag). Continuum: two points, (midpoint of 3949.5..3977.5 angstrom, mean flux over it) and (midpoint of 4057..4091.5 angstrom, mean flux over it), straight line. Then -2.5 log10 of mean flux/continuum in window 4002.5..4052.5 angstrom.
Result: -0.14 mag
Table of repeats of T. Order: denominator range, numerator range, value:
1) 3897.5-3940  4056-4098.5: 1.16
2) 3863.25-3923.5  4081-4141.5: 1.18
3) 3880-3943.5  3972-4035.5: 1.21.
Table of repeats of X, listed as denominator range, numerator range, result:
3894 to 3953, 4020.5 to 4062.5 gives 1.22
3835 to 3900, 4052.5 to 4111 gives 1.25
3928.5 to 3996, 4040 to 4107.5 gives 1.21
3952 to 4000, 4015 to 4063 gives 1.27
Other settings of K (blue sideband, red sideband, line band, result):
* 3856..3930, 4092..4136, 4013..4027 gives -2.89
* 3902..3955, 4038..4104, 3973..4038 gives -2.92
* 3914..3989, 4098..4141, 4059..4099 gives -1.01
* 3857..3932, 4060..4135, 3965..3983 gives 3.82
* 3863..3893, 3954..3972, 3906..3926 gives -4.62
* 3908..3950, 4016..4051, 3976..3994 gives 1.21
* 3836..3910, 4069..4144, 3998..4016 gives -2.61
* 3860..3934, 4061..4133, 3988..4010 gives -2.35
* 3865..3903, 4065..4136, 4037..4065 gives -3.37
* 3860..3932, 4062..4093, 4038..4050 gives -0.50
